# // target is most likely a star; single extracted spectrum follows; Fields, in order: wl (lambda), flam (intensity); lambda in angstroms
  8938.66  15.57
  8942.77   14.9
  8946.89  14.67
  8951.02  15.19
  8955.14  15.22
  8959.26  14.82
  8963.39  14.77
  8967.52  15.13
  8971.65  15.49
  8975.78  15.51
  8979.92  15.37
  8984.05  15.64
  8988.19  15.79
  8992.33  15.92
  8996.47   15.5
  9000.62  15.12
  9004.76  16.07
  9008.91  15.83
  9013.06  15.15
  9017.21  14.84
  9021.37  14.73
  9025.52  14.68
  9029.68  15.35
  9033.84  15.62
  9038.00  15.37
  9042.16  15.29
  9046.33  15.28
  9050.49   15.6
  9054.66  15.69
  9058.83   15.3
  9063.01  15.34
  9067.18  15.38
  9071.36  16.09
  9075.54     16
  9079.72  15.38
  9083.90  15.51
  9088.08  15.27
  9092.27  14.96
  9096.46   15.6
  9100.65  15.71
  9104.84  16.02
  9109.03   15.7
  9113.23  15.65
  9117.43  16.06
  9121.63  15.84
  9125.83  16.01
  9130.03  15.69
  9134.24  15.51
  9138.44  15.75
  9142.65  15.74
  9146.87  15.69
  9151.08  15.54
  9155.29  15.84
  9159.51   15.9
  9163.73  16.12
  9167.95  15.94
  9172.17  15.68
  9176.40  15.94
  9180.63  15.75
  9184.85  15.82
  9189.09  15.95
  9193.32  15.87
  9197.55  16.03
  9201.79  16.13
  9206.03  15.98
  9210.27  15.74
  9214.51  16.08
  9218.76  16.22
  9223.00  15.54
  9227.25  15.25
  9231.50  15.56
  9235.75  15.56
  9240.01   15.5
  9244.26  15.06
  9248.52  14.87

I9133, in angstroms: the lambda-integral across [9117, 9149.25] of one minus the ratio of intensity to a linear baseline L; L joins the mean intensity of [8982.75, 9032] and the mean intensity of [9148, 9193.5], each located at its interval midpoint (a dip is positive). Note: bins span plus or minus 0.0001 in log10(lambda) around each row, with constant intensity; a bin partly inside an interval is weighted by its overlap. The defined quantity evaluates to -0.1 angstroms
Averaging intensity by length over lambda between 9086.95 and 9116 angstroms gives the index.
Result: 15.6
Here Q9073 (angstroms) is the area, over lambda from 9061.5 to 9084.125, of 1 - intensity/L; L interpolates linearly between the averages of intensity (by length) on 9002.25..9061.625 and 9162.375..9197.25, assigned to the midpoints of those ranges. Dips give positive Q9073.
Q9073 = -0.20 angstroms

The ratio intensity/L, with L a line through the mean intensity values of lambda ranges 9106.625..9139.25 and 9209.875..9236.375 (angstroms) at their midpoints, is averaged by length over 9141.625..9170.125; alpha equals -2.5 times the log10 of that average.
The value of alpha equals 0.00 mag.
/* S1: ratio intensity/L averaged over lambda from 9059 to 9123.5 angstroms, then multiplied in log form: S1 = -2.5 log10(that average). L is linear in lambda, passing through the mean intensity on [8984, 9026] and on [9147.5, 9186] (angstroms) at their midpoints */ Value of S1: 0.00 mag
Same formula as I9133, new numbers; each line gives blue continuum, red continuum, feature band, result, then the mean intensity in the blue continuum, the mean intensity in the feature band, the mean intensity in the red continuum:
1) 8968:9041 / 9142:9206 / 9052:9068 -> 0.12 angstroms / 15.4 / 15.4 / 15.9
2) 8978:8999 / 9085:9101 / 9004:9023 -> 0.35 angstroms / 15.6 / 15.3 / 15.4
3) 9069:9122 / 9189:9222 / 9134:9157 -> 0.18 angstroms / 15.7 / 15.7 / 16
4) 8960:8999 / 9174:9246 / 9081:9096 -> 0.29 angstroms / 15.4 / 15.3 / 15.8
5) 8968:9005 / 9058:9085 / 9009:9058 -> 0.98 angstroms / 15.6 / 15.3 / 15.6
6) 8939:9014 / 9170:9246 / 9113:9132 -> -0.32 angstroms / 15.3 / 15.9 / 15.8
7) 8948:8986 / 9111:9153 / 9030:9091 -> 0.09 angstroms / 15.2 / 15.5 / 15.7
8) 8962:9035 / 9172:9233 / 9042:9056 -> 0.00 angstroms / 15.4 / 15.5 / 15.8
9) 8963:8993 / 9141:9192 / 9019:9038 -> 0.54 angstroms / 15.5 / 15.1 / 15.8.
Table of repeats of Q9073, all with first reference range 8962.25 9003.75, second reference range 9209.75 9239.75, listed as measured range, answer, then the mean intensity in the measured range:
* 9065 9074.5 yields -0.13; 15.8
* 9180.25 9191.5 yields -0.14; 15.9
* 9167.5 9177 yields -0.11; 15.8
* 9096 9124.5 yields -0.43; 15.8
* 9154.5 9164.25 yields -0.20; 15.9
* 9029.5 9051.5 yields 0.14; 15.4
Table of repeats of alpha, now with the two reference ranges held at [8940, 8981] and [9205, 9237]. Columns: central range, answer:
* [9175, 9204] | -0.018 mag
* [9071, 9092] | -0.011 mag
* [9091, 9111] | -0.012 mag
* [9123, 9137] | -0.016 mag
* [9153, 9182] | -0.019 mag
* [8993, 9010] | -0.031 mag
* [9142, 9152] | -0.006 mag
